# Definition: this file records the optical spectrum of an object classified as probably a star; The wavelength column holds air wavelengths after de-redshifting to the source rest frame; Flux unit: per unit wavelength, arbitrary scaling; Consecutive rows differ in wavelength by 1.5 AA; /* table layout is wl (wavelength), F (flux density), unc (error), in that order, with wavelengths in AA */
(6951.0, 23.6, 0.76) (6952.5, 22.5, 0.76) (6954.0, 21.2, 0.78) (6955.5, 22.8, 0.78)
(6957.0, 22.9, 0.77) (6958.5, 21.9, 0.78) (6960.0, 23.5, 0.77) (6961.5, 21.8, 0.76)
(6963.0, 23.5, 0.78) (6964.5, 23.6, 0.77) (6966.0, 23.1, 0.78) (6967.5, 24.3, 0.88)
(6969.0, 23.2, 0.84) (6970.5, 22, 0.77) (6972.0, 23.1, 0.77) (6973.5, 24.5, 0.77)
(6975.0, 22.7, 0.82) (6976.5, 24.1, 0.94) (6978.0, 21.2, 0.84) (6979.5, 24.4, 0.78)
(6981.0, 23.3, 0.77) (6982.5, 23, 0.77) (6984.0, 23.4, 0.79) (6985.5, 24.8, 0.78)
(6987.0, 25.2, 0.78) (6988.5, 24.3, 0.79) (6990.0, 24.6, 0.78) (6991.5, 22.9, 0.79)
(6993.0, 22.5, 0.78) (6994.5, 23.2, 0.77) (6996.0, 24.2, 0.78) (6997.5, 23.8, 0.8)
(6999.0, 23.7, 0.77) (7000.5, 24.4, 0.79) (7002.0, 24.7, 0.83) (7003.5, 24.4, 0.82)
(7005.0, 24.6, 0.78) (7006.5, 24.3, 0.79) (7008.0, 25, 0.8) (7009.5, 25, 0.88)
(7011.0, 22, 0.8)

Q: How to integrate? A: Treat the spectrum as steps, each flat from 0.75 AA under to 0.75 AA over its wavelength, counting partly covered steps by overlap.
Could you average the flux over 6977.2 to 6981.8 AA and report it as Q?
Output 23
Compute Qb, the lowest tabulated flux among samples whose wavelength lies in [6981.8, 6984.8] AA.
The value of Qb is 23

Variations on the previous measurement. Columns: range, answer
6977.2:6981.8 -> 21.2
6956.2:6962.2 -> 21.8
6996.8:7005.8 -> 23.7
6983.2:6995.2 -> 22.5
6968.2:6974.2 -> 22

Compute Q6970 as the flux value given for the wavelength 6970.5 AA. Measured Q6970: 22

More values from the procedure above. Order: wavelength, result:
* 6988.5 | 24.3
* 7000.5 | 24.4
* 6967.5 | 24.3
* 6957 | 22.9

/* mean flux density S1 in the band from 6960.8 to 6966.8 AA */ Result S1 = 23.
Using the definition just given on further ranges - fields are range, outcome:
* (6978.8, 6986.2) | 23.8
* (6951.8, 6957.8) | 22.3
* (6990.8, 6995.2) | 22.9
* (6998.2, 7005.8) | 24.4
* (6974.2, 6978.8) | 22.7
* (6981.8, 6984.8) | 23.2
